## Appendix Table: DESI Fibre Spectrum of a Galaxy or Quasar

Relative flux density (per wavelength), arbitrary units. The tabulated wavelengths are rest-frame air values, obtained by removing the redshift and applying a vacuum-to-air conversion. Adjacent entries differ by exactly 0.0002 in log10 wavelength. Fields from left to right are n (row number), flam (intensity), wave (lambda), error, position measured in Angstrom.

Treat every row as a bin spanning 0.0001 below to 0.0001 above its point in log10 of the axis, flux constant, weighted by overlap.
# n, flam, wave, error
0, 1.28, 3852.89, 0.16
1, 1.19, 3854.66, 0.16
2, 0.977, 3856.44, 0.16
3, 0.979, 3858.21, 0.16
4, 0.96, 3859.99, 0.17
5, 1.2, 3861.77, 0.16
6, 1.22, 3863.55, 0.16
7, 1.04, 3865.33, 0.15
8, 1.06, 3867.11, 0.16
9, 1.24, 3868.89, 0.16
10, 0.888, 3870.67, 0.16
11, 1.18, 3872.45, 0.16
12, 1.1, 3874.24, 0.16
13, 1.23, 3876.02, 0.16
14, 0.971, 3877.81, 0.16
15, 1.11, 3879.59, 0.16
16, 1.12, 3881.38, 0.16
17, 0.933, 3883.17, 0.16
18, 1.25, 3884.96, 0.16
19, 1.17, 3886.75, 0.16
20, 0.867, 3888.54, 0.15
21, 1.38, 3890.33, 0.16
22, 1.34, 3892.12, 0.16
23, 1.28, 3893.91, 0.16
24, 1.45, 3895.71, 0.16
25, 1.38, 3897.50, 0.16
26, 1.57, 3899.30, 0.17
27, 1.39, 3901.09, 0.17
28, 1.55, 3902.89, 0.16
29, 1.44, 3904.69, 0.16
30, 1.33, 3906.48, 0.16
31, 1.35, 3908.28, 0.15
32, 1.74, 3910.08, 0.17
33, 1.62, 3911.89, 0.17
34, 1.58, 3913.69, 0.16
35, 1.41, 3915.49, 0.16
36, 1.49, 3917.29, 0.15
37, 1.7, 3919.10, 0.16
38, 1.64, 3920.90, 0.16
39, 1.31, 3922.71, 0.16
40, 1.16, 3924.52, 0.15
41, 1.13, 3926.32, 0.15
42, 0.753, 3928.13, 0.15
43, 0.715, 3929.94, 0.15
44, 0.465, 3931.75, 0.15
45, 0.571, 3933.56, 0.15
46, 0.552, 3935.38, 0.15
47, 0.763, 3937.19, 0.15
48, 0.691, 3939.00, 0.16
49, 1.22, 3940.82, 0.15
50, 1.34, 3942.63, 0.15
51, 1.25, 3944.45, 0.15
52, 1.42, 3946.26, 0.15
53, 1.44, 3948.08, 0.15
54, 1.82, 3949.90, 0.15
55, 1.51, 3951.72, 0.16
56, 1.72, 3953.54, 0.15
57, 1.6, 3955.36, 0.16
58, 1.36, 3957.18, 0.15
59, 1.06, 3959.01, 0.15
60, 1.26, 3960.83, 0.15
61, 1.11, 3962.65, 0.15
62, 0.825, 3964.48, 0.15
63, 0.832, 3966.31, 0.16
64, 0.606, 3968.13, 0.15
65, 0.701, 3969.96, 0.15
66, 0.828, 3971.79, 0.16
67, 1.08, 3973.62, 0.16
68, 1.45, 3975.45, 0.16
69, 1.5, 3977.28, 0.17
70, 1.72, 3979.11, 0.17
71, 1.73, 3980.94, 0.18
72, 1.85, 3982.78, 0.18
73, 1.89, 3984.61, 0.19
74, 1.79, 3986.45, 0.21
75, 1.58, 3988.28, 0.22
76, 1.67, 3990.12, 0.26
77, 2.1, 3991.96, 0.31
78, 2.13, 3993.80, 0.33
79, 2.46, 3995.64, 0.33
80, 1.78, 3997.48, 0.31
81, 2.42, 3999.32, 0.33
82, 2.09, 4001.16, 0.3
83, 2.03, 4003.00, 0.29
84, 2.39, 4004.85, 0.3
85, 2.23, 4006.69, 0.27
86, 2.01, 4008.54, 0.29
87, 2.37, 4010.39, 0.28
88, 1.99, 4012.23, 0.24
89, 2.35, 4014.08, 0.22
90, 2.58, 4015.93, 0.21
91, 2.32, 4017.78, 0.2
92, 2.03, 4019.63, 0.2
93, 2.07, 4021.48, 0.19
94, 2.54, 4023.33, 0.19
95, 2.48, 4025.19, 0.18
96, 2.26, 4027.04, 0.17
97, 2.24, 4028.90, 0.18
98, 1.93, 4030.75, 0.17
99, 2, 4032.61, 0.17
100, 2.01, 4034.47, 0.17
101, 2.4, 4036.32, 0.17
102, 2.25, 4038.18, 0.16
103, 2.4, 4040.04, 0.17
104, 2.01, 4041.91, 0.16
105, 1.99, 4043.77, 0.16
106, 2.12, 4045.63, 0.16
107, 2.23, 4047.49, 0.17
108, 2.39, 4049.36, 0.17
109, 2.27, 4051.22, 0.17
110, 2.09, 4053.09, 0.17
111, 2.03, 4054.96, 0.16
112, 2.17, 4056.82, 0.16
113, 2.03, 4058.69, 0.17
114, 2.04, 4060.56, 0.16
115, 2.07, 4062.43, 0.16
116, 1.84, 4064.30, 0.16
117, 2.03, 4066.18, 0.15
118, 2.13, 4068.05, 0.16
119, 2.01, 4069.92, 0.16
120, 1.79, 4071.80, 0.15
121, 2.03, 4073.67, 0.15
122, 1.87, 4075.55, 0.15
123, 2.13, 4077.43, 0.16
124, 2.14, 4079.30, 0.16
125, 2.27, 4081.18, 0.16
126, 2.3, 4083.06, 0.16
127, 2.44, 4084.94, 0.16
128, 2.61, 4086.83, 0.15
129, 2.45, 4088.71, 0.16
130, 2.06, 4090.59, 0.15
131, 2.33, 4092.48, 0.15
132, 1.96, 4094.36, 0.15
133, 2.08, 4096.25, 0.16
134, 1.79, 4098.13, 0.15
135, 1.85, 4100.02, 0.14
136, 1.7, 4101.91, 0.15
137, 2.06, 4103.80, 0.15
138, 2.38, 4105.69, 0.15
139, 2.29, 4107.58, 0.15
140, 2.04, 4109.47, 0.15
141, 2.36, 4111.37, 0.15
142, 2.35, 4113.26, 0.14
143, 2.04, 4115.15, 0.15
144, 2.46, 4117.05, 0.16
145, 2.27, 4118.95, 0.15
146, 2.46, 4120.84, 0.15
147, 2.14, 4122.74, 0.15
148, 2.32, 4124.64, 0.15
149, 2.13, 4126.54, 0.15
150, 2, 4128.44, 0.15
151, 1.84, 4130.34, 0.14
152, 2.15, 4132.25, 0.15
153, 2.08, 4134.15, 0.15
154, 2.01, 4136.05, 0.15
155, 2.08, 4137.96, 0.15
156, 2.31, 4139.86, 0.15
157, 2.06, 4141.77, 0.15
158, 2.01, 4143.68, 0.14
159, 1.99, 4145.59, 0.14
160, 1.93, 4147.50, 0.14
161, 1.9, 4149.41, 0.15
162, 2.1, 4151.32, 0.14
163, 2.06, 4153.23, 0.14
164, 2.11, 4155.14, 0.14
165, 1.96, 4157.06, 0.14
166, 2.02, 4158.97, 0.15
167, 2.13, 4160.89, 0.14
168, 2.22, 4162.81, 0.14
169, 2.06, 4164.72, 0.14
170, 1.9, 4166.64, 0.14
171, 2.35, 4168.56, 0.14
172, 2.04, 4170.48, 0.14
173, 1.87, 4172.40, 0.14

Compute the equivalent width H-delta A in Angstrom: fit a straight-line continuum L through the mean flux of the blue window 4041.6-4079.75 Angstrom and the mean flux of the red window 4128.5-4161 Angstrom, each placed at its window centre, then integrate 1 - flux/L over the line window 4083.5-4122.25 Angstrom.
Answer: -2.8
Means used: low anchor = 2.07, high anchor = 2.04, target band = 2.2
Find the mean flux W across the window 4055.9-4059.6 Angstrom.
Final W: 2.1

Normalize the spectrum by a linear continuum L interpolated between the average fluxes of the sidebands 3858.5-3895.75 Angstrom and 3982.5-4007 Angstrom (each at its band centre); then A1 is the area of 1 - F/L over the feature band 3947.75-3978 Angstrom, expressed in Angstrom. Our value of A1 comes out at 9.6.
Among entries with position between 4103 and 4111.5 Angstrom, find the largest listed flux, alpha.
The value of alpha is 2.38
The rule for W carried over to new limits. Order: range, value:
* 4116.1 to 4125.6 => 2.33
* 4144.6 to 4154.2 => 2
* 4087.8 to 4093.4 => 2.28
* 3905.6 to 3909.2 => 1.34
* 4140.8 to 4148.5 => 2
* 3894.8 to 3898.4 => 1.41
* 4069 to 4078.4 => 1.97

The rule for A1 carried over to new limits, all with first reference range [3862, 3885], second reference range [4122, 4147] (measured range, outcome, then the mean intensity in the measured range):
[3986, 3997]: -2.9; 1.96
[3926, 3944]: 6.9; 0.821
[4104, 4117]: -1.7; 2.25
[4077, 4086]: -1.8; 2.27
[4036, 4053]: -4.6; 2.22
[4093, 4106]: -0.1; 1.97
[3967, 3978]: 3.4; 1.02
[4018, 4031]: -4.5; 2.24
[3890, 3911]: -4.1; 1.43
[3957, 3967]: 2.6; 1.06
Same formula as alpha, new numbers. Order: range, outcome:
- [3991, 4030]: 2.58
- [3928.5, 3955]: 1.82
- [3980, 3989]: 1.89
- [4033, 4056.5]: 2.4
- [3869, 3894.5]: 1.38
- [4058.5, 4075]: 2.13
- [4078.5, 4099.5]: 2.61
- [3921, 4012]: 2.46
